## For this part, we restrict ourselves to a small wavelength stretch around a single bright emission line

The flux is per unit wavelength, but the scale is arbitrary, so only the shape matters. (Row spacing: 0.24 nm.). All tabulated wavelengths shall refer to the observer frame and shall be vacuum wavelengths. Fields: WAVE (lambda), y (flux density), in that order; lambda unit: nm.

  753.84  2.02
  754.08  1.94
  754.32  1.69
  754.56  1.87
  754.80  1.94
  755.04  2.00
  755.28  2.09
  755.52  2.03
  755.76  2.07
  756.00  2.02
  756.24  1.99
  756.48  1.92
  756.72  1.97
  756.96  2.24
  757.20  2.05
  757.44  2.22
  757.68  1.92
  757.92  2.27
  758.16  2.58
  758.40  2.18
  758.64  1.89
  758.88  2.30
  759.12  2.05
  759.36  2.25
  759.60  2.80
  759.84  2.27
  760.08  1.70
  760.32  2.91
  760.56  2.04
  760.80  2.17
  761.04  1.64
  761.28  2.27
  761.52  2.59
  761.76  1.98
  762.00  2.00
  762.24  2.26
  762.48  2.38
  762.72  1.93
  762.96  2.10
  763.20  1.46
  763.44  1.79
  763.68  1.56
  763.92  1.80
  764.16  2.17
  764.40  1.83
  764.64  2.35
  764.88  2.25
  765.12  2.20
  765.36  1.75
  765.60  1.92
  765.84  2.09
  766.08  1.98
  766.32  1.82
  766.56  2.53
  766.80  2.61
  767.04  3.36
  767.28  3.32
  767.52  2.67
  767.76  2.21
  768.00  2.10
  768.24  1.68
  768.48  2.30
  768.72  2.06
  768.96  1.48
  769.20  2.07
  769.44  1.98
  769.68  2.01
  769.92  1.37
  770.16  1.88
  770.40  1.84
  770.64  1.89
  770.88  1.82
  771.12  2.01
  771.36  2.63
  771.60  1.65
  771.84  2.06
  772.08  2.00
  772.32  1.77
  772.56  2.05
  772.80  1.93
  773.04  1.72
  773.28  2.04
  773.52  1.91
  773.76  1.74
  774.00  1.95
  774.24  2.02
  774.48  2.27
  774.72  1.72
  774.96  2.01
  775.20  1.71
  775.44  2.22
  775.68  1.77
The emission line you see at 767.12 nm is [O III] 5007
